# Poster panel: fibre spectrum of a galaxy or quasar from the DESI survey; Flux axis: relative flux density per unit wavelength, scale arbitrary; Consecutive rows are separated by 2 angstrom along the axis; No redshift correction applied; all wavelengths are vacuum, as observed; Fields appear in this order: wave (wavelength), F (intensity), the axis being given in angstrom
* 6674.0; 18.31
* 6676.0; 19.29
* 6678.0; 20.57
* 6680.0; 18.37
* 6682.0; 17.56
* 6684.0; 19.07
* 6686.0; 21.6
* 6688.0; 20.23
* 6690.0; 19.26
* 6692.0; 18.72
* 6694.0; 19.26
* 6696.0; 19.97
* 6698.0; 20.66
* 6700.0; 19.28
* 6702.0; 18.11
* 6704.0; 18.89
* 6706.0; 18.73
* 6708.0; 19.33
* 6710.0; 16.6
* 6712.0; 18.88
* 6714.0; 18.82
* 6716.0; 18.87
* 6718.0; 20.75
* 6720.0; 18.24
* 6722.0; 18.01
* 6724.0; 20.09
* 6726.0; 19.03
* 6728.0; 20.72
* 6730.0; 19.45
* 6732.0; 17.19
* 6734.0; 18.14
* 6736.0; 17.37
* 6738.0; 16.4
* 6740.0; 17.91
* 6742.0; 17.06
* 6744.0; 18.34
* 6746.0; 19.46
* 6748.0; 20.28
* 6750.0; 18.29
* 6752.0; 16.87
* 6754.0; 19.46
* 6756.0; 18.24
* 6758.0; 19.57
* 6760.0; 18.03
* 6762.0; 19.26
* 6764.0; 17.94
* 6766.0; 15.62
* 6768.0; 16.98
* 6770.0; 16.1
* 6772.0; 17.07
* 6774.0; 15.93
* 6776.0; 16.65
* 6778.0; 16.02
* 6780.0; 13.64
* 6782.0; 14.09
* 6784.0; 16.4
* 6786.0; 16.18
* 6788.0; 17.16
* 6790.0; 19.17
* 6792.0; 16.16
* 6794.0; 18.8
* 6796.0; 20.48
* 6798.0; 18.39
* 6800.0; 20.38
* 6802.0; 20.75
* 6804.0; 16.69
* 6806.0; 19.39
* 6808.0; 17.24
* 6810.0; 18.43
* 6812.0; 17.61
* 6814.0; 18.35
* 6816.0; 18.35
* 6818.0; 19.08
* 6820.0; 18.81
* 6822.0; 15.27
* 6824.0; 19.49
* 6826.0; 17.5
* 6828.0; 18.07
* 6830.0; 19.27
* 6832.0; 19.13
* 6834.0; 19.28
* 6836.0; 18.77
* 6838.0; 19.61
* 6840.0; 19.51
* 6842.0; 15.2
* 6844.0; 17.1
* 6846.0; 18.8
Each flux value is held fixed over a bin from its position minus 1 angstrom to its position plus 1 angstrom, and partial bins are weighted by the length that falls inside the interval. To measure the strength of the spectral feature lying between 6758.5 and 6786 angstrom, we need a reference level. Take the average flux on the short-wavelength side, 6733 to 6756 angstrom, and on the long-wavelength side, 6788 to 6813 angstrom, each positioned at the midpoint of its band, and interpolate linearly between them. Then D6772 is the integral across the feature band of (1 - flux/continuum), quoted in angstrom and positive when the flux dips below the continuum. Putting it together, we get 2.8 angstrom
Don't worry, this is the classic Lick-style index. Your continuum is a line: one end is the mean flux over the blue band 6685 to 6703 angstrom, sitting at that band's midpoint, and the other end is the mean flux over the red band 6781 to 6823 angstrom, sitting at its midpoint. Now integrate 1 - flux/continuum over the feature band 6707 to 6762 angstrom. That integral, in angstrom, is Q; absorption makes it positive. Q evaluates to 1.3 angstrom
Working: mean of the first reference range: 19.7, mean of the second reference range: 18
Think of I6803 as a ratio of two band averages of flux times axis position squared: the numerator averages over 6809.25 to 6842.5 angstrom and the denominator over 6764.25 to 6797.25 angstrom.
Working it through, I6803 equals 1.1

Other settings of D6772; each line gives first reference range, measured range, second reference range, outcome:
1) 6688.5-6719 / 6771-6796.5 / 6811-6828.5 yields 2.4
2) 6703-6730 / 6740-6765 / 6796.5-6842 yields 0.4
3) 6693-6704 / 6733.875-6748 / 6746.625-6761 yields 0.7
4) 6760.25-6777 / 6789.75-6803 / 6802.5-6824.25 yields -1.1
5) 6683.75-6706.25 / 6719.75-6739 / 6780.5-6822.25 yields 0.6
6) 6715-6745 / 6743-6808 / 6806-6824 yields 1.9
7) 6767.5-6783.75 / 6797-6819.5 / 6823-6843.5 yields -1.6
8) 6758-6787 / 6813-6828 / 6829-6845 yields -0.1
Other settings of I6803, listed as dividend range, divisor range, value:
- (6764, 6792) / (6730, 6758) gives 0.91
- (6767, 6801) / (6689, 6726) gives 0.92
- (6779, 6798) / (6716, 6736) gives 0.91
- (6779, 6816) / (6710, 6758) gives 0.97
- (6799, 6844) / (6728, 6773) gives 1.04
